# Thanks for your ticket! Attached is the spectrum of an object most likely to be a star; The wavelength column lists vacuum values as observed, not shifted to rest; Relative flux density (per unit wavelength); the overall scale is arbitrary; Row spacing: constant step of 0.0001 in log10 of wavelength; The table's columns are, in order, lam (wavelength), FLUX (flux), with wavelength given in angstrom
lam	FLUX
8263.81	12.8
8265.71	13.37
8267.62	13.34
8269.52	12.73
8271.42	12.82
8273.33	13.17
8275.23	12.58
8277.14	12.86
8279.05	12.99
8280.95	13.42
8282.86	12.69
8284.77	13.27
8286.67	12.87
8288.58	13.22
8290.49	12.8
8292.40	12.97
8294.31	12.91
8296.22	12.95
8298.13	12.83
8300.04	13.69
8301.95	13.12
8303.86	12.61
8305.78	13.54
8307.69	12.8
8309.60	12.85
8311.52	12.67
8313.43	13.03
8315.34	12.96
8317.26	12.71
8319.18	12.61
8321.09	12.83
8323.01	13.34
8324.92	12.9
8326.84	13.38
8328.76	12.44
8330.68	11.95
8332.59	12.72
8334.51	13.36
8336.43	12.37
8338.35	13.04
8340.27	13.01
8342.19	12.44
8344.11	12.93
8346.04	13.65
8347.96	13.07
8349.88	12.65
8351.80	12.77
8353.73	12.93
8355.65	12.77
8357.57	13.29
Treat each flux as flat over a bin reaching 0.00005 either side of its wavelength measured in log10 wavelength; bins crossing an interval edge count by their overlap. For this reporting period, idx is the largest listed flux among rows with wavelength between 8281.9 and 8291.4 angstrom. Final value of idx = 13.27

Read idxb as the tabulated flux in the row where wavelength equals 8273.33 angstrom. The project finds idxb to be 13.17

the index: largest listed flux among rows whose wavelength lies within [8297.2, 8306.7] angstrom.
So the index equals 13.69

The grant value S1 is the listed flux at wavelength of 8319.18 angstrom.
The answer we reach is 12.61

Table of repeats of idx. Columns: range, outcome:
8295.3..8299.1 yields 12.95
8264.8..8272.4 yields 13.37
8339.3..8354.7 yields 13.65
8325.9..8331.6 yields 13.38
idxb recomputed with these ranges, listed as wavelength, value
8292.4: 12.97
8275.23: 12.58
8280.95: 13.42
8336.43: 12.37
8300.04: 13.69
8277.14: 12.86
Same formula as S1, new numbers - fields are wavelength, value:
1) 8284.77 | 13.27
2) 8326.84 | 13.38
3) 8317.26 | 12.71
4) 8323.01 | 13.34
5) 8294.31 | 12.91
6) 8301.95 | 13.12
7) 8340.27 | 13.01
